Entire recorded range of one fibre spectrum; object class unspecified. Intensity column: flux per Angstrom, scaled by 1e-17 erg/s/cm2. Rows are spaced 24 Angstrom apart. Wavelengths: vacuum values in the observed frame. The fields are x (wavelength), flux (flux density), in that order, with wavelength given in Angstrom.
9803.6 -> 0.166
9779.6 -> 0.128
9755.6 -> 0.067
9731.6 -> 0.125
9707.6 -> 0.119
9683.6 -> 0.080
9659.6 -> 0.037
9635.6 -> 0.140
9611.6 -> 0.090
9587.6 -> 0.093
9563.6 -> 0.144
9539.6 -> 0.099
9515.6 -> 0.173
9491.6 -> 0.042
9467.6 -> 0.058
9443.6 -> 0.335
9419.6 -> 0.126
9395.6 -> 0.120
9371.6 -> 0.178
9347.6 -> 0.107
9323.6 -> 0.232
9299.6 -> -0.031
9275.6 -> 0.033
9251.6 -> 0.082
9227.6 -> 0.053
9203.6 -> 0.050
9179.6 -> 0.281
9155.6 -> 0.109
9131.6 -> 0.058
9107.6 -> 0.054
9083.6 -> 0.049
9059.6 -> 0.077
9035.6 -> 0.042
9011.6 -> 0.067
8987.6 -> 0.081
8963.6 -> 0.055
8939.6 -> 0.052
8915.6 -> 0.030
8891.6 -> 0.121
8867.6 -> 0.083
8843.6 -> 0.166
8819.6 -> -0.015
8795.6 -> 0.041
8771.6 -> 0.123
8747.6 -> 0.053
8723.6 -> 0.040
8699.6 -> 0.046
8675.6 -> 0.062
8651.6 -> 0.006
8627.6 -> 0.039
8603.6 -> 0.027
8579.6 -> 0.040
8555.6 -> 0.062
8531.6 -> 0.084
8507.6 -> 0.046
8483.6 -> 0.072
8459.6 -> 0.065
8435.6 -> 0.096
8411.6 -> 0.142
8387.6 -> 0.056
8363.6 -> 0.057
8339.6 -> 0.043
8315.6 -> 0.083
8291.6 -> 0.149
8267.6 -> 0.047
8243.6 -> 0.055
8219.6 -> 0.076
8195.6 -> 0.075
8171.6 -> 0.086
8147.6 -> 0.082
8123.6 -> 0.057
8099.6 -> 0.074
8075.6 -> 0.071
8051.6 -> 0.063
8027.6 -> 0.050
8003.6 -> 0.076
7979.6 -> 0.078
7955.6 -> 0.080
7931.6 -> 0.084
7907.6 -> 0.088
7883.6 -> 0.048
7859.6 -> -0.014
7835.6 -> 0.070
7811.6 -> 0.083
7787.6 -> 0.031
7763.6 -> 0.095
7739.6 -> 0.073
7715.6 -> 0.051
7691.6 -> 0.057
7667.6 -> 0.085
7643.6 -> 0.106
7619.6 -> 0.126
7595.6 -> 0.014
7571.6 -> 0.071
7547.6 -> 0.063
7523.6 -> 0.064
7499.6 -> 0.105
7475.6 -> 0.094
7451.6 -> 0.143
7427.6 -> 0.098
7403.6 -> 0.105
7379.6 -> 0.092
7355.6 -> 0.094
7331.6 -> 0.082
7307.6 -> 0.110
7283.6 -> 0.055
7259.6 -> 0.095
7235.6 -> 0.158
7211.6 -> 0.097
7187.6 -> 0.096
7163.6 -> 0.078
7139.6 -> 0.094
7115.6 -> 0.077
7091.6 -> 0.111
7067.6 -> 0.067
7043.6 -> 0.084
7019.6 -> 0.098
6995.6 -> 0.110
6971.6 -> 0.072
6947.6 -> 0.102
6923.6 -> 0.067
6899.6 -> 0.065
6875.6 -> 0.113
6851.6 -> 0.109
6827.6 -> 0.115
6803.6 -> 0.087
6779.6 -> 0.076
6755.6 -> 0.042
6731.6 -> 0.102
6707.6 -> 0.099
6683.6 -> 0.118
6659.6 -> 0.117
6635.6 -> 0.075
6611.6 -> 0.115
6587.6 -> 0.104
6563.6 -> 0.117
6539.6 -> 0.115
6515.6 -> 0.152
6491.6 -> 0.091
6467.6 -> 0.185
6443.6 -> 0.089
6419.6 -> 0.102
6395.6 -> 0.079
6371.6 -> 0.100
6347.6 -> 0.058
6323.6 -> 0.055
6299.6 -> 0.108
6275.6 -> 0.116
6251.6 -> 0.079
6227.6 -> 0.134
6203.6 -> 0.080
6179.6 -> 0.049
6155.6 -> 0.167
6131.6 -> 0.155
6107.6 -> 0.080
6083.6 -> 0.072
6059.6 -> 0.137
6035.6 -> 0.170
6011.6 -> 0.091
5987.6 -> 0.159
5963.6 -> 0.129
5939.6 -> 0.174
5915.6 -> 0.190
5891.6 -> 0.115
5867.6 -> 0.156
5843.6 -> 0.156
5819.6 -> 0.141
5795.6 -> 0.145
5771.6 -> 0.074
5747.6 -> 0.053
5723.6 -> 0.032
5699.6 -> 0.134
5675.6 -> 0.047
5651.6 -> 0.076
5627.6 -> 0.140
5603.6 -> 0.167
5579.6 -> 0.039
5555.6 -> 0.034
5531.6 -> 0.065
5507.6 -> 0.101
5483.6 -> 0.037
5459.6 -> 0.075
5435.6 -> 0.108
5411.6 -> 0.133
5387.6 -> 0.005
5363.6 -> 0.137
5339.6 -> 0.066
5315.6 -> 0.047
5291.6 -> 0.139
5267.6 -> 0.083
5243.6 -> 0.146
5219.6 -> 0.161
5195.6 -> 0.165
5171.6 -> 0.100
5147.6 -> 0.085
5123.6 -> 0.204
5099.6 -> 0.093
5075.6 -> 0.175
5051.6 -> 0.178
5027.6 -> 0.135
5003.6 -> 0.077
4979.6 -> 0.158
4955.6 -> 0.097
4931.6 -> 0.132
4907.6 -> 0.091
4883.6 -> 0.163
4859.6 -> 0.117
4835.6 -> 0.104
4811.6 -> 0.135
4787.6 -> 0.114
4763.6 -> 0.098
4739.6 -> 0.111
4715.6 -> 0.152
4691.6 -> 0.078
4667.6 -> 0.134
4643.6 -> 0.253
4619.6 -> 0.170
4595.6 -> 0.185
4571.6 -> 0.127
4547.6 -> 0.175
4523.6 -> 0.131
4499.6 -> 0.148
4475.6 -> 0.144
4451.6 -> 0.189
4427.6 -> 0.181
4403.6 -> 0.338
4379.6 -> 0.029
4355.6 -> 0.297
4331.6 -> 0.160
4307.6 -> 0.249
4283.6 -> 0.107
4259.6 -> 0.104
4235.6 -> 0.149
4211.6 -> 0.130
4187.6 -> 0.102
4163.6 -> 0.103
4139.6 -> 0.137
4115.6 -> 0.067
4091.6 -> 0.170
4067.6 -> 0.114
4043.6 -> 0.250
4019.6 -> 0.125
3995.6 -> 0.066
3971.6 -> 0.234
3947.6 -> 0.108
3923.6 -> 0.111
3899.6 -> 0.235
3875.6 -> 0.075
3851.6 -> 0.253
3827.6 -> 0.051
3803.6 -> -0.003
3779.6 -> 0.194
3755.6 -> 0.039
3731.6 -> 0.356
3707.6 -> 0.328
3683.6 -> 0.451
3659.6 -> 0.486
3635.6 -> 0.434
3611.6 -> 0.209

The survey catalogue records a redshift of 1.460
